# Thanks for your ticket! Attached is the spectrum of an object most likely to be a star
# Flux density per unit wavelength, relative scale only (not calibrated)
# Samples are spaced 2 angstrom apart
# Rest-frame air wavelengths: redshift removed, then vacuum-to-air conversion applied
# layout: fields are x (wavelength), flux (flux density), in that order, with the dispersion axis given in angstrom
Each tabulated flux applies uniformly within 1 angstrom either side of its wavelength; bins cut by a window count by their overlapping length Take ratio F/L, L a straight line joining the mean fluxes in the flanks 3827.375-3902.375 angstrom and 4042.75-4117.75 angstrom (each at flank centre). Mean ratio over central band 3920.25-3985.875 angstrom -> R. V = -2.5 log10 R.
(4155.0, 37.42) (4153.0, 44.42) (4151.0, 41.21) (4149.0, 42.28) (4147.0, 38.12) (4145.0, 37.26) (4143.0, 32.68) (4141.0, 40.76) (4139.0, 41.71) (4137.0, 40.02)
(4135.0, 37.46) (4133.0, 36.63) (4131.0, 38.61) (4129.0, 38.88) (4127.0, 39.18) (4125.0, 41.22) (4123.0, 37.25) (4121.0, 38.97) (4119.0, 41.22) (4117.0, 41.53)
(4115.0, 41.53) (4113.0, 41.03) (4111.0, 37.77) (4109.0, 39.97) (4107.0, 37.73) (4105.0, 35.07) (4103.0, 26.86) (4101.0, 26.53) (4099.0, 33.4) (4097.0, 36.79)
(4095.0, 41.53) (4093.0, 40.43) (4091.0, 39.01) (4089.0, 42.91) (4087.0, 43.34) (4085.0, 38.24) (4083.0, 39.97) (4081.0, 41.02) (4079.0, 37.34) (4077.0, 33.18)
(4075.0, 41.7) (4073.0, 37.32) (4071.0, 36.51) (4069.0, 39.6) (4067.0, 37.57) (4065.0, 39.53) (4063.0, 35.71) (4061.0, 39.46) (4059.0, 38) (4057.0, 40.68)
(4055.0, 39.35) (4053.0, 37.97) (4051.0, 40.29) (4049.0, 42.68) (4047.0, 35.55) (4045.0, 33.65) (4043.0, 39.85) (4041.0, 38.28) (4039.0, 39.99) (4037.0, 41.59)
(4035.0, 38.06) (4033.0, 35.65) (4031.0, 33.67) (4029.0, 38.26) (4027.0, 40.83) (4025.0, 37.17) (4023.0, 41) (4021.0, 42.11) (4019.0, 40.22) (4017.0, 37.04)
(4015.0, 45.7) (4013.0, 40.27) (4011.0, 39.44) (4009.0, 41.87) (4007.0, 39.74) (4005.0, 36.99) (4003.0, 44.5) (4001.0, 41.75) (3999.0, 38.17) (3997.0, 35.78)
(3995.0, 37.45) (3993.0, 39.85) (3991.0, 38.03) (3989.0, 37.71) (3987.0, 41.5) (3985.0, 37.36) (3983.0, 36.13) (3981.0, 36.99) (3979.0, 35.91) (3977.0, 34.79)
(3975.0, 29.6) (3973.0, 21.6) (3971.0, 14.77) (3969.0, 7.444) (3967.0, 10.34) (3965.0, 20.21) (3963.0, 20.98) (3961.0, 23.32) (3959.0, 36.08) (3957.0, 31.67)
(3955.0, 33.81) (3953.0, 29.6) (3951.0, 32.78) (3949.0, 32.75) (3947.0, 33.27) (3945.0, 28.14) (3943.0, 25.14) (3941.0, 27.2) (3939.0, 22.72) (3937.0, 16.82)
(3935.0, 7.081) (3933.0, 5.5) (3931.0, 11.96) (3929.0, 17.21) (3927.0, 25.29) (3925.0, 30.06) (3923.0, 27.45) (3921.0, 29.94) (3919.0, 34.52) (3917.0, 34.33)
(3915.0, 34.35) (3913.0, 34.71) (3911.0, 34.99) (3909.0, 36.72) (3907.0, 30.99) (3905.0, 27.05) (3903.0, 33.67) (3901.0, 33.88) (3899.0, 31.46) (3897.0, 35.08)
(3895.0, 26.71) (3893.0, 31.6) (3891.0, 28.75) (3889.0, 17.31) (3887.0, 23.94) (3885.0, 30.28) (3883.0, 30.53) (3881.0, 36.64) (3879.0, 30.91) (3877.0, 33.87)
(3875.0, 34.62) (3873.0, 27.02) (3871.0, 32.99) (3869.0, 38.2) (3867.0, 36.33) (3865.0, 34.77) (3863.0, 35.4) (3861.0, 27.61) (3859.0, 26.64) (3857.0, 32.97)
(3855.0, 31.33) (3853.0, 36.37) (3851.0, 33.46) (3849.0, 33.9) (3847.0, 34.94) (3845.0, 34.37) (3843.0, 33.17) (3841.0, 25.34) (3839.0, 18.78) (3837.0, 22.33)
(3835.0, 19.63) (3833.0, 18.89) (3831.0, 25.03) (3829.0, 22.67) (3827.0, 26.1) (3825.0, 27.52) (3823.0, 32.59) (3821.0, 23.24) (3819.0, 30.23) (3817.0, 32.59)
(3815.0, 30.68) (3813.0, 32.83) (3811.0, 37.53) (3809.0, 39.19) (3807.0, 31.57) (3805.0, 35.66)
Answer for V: 0.30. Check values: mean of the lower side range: 29.9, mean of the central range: 25.2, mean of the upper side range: 38.1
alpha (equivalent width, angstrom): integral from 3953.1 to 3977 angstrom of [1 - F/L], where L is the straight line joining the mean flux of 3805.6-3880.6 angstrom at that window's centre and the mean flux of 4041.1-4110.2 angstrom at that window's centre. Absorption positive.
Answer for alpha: 7.57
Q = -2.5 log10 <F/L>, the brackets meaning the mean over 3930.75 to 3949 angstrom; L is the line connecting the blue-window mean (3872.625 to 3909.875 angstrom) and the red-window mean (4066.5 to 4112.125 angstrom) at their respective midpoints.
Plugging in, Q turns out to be 0.48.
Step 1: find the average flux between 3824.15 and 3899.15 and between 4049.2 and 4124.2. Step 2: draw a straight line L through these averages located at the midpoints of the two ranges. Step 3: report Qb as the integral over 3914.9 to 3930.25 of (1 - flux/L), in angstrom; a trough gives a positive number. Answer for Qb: 1.6 angstrom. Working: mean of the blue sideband 29.7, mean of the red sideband 38.3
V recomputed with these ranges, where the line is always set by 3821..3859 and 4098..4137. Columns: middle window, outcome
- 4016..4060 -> -0.12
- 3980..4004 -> -0.17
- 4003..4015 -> -0.20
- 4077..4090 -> -0.10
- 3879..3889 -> 0.02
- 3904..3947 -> 0.19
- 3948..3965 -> 0.09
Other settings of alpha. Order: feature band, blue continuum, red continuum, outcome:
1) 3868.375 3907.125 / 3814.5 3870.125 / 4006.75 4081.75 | 1.1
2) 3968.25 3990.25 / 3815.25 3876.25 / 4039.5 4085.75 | 2.8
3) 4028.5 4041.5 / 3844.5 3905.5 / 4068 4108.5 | -0.7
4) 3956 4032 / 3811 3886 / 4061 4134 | 1.4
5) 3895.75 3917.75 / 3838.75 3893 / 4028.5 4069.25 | -0.3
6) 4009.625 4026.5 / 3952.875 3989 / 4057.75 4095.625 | -3.8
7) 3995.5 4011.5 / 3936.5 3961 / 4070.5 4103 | -3.5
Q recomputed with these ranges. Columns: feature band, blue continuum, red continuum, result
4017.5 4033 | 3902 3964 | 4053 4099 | -0.12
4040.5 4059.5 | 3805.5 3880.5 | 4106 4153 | -0.05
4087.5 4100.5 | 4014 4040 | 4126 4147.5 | 0.00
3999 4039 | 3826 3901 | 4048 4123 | -0.11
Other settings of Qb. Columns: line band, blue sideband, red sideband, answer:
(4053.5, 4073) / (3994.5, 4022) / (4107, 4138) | 0.7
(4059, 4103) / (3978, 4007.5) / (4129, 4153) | 1.1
